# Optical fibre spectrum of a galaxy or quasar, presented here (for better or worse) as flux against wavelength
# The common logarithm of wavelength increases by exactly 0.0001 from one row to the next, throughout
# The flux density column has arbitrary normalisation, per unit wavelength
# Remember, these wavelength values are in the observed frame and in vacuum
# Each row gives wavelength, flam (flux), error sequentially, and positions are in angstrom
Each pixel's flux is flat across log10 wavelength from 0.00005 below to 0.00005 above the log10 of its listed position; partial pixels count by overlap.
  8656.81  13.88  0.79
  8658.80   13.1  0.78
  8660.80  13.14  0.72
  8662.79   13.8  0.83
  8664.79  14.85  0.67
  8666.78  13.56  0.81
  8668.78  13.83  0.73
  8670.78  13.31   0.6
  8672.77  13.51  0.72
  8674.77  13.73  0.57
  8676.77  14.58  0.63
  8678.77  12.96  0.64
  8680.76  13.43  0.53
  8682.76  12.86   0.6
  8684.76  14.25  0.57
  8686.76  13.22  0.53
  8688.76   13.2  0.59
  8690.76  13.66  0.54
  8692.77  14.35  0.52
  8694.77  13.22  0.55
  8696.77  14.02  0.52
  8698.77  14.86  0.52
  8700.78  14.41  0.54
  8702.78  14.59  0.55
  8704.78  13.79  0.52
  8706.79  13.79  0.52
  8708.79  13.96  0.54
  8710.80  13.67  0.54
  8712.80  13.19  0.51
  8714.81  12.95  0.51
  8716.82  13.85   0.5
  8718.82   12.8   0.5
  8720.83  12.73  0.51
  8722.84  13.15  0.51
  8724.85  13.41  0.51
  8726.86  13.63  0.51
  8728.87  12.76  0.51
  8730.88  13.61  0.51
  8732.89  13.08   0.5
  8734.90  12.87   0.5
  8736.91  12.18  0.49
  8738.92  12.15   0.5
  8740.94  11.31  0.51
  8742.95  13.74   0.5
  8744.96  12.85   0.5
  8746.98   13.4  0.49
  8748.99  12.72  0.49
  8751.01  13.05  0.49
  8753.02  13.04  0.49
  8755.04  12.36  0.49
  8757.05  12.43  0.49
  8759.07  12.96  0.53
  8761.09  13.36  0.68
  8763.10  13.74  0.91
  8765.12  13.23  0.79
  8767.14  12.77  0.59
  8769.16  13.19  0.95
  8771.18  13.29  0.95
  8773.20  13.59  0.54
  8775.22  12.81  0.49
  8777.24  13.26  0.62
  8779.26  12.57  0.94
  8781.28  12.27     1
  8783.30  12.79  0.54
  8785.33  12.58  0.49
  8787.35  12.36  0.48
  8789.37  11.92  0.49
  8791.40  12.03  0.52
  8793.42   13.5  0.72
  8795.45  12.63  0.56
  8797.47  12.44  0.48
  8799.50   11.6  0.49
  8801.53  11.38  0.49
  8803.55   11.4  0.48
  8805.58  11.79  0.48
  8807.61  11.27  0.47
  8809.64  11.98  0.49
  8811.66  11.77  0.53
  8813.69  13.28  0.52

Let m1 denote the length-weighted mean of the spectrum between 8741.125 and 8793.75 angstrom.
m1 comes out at 12.9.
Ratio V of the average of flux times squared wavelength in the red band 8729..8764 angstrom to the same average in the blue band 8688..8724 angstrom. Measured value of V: 0.95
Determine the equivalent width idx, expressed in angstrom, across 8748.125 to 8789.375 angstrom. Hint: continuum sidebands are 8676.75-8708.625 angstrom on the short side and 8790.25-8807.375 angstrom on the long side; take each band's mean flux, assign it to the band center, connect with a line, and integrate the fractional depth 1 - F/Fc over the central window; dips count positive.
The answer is -1.1 angstrom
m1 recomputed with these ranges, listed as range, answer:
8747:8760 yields 12.8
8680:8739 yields 13.5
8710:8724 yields 13.2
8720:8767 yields 12.9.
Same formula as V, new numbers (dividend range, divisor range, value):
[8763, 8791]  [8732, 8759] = 1.02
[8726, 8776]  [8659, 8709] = 0.96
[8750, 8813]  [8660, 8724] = 0.94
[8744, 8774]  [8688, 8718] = 0.96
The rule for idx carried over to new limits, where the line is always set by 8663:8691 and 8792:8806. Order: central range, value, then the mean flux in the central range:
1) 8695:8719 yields -1.03 angstrom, 13.8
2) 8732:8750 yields 0.20 angstrom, 12.7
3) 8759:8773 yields -0.81 angstrom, 13.3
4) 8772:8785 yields -0.52 angstrom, 12.9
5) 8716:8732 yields -0.22 angstrom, 13.2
